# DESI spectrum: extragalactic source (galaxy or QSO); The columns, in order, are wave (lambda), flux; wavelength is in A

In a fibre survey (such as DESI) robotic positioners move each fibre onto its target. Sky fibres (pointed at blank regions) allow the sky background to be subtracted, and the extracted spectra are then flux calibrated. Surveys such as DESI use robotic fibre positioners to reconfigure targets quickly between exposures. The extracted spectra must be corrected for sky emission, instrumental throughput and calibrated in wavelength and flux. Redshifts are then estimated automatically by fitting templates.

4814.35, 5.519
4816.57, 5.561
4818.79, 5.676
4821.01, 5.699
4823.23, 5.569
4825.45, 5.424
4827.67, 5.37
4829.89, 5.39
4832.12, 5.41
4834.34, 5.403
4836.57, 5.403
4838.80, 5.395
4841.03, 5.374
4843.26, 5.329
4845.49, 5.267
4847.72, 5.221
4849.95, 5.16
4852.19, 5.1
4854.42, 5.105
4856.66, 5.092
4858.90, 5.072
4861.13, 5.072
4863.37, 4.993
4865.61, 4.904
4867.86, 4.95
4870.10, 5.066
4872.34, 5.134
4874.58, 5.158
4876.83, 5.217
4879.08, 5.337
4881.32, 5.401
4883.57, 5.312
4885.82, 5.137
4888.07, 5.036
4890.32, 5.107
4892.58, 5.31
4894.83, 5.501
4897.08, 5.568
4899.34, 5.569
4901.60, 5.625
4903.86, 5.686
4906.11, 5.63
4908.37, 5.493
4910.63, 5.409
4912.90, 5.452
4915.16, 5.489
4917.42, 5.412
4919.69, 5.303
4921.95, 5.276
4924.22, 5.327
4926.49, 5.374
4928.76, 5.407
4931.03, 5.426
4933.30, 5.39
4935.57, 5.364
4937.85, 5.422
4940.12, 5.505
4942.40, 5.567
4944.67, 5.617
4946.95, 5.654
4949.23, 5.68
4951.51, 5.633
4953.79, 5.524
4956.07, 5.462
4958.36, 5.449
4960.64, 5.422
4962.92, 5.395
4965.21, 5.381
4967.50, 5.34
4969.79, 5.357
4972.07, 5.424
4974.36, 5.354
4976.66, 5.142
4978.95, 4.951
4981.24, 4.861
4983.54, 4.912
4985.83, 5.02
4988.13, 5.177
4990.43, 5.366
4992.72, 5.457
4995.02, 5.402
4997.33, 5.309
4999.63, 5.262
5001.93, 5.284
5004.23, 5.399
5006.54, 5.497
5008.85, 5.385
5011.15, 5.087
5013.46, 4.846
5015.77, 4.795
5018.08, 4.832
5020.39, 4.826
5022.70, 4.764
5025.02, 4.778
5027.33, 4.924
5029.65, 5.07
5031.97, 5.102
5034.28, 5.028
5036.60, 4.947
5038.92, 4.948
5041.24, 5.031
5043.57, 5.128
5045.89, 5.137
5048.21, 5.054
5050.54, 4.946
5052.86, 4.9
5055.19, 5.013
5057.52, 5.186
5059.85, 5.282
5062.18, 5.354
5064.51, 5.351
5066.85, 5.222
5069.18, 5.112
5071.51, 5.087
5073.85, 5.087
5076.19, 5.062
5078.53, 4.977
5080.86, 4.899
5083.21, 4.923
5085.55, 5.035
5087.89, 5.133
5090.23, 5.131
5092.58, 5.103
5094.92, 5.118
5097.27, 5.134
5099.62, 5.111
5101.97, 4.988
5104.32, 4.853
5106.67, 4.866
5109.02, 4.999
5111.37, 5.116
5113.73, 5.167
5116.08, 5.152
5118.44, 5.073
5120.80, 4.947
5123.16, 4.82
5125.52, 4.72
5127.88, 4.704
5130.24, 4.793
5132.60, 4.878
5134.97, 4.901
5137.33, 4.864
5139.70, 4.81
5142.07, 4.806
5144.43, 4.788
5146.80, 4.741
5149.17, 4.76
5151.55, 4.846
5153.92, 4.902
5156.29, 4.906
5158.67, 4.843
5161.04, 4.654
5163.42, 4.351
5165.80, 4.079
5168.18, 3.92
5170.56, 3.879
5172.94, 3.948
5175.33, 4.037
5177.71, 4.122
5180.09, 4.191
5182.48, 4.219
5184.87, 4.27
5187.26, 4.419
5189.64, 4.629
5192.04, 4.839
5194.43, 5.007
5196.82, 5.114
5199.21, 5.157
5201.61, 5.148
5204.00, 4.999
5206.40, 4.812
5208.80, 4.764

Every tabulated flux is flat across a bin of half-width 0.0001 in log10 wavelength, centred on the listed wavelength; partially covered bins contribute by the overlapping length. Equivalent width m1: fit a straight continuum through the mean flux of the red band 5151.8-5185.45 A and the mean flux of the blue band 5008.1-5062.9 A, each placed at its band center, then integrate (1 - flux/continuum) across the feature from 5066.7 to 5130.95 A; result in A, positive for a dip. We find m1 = -4.48 A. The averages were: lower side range 5.01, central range 5.01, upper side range 4.32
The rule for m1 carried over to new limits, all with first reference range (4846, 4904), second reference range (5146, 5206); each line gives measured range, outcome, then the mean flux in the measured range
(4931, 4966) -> -3.0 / 5.5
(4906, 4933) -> -1.5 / 5.41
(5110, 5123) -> -1.0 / 5.07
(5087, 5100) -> -1.0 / 5.12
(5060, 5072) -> -1.1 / 5.24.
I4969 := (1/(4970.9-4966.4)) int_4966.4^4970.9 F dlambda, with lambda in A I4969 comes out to 5.35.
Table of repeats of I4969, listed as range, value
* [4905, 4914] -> 5.49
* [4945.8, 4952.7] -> 5.65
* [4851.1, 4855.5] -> 5.11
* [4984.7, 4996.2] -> 5.28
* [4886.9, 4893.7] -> 5.15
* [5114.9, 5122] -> 5.06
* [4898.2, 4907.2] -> 5.63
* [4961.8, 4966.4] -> 5.38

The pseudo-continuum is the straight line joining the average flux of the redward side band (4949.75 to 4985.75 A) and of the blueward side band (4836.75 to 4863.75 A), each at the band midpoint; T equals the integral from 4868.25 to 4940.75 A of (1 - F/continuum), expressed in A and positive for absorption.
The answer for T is -1.7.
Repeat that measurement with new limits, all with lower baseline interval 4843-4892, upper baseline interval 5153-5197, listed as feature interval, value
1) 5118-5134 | -1.1 A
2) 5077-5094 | -1.5 A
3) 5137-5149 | -0.8 A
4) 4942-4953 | -1.5 A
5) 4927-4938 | -0.9 A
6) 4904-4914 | -0.9 A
